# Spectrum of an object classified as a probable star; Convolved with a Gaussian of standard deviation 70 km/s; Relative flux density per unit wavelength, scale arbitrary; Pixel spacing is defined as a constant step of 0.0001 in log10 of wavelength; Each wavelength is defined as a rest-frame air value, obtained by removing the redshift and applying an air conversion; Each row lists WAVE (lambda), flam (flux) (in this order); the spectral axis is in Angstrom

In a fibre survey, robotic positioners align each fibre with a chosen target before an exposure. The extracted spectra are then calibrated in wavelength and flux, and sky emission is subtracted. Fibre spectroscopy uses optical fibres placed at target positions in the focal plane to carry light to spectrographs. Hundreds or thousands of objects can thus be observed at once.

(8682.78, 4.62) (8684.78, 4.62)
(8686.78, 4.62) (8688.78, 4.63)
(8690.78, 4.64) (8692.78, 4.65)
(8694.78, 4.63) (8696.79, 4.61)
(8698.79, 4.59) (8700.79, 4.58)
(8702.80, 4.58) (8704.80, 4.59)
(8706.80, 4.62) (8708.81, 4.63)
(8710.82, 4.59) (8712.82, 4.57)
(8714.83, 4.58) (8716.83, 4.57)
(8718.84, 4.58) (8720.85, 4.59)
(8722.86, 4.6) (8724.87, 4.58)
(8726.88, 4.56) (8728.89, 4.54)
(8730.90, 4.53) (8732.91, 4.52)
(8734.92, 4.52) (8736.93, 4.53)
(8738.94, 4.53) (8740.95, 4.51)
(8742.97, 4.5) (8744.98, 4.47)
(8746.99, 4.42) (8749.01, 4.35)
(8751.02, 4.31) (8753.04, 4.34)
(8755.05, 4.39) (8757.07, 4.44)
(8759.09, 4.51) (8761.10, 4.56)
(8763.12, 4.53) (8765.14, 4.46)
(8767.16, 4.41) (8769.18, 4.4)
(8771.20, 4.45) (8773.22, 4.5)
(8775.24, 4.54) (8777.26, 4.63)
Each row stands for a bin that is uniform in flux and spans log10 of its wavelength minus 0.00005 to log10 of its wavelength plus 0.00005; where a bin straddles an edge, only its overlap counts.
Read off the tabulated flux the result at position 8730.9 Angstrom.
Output 4.53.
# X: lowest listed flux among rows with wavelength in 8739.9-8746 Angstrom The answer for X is 4.47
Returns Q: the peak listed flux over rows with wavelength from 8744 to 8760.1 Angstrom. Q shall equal 4.51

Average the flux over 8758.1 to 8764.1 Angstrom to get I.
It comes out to 4.54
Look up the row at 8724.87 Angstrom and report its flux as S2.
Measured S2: 4.58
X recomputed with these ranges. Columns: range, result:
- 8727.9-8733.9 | 4.52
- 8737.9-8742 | 4.51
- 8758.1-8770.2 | 4.4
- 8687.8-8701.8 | 4.58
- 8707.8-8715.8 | 4.57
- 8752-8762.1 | 4.34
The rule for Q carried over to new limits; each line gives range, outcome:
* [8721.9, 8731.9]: 4.6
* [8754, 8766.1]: 4.56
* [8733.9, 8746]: 4.53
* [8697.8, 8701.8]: 4.59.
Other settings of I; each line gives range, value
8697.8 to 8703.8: 4.58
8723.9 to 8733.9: 4.55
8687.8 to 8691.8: 4.64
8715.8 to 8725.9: 4.58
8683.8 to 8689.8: 4.62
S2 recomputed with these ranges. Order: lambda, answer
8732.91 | 4.52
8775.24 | 4.54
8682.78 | 4.62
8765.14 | 4.46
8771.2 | 4.45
